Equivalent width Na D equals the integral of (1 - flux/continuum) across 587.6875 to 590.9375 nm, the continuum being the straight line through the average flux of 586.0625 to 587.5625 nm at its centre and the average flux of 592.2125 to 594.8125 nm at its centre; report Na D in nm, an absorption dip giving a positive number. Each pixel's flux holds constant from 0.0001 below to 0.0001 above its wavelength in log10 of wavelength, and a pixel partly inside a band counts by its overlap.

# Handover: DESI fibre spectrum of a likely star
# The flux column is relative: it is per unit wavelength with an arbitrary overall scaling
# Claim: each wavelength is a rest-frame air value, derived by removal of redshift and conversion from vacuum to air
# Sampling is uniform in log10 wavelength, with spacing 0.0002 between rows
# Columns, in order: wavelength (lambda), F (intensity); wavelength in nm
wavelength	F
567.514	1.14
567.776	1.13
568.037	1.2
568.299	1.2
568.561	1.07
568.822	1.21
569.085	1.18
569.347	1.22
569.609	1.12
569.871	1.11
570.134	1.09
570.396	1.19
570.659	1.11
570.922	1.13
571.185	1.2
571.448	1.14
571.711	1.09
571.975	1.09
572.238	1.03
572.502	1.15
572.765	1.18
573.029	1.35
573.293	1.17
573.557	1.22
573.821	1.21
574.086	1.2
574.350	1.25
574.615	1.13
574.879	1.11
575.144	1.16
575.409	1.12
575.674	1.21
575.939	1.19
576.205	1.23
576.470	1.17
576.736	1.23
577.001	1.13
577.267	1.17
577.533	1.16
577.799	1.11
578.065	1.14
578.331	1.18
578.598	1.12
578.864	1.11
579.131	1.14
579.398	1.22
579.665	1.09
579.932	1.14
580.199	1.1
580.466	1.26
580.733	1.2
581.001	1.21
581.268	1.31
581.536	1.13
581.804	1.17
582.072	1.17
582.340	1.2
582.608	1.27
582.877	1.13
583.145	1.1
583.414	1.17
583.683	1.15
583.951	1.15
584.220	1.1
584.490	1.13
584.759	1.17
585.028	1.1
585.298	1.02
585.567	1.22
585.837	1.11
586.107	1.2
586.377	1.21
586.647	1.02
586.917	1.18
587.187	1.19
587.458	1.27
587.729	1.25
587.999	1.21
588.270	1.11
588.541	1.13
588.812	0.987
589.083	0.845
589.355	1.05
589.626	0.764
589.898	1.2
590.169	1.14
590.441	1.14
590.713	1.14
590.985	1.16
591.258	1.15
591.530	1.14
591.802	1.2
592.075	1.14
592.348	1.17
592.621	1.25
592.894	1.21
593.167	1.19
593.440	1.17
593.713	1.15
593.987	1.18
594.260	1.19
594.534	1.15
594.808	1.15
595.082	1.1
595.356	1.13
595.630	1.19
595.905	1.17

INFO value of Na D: 0.277 nm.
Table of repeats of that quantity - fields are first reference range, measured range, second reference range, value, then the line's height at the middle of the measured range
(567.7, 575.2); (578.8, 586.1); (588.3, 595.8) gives -0.11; 1.14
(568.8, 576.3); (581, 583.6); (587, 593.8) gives -0.08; 1.15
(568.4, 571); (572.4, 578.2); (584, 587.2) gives -0.21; 1.14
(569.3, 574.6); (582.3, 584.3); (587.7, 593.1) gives -0.04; 1.13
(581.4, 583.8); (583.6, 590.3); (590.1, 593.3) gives 0.30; 1.17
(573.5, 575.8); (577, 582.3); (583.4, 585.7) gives -0.05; 1.15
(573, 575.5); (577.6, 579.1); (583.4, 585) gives 0.04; 1.17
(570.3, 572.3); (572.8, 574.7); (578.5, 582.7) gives -0.13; 1.14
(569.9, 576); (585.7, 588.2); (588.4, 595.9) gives -0.10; 1.14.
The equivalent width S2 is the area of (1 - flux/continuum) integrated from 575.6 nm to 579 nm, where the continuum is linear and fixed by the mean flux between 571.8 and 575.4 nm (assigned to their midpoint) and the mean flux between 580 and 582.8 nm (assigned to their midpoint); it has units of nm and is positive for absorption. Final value 0.055 nm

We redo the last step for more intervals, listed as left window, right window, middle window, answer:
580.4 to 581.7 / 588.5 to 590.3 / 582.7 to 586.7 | -0.03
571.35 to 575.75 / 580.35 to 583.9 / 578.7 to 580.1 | 0.05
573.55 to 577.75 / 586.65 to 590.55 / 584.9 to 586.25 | -0.01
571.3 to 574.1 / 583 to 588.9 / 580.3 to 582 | -0.08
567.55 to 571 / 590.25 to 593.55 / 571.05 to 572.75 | 0.05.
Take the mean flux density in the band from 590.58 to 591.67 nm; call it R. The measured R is 1.15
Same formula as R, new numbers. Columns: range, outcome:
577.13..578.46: 1.15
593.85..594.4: 1.19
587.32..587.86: 1.26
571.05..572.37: 1.11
